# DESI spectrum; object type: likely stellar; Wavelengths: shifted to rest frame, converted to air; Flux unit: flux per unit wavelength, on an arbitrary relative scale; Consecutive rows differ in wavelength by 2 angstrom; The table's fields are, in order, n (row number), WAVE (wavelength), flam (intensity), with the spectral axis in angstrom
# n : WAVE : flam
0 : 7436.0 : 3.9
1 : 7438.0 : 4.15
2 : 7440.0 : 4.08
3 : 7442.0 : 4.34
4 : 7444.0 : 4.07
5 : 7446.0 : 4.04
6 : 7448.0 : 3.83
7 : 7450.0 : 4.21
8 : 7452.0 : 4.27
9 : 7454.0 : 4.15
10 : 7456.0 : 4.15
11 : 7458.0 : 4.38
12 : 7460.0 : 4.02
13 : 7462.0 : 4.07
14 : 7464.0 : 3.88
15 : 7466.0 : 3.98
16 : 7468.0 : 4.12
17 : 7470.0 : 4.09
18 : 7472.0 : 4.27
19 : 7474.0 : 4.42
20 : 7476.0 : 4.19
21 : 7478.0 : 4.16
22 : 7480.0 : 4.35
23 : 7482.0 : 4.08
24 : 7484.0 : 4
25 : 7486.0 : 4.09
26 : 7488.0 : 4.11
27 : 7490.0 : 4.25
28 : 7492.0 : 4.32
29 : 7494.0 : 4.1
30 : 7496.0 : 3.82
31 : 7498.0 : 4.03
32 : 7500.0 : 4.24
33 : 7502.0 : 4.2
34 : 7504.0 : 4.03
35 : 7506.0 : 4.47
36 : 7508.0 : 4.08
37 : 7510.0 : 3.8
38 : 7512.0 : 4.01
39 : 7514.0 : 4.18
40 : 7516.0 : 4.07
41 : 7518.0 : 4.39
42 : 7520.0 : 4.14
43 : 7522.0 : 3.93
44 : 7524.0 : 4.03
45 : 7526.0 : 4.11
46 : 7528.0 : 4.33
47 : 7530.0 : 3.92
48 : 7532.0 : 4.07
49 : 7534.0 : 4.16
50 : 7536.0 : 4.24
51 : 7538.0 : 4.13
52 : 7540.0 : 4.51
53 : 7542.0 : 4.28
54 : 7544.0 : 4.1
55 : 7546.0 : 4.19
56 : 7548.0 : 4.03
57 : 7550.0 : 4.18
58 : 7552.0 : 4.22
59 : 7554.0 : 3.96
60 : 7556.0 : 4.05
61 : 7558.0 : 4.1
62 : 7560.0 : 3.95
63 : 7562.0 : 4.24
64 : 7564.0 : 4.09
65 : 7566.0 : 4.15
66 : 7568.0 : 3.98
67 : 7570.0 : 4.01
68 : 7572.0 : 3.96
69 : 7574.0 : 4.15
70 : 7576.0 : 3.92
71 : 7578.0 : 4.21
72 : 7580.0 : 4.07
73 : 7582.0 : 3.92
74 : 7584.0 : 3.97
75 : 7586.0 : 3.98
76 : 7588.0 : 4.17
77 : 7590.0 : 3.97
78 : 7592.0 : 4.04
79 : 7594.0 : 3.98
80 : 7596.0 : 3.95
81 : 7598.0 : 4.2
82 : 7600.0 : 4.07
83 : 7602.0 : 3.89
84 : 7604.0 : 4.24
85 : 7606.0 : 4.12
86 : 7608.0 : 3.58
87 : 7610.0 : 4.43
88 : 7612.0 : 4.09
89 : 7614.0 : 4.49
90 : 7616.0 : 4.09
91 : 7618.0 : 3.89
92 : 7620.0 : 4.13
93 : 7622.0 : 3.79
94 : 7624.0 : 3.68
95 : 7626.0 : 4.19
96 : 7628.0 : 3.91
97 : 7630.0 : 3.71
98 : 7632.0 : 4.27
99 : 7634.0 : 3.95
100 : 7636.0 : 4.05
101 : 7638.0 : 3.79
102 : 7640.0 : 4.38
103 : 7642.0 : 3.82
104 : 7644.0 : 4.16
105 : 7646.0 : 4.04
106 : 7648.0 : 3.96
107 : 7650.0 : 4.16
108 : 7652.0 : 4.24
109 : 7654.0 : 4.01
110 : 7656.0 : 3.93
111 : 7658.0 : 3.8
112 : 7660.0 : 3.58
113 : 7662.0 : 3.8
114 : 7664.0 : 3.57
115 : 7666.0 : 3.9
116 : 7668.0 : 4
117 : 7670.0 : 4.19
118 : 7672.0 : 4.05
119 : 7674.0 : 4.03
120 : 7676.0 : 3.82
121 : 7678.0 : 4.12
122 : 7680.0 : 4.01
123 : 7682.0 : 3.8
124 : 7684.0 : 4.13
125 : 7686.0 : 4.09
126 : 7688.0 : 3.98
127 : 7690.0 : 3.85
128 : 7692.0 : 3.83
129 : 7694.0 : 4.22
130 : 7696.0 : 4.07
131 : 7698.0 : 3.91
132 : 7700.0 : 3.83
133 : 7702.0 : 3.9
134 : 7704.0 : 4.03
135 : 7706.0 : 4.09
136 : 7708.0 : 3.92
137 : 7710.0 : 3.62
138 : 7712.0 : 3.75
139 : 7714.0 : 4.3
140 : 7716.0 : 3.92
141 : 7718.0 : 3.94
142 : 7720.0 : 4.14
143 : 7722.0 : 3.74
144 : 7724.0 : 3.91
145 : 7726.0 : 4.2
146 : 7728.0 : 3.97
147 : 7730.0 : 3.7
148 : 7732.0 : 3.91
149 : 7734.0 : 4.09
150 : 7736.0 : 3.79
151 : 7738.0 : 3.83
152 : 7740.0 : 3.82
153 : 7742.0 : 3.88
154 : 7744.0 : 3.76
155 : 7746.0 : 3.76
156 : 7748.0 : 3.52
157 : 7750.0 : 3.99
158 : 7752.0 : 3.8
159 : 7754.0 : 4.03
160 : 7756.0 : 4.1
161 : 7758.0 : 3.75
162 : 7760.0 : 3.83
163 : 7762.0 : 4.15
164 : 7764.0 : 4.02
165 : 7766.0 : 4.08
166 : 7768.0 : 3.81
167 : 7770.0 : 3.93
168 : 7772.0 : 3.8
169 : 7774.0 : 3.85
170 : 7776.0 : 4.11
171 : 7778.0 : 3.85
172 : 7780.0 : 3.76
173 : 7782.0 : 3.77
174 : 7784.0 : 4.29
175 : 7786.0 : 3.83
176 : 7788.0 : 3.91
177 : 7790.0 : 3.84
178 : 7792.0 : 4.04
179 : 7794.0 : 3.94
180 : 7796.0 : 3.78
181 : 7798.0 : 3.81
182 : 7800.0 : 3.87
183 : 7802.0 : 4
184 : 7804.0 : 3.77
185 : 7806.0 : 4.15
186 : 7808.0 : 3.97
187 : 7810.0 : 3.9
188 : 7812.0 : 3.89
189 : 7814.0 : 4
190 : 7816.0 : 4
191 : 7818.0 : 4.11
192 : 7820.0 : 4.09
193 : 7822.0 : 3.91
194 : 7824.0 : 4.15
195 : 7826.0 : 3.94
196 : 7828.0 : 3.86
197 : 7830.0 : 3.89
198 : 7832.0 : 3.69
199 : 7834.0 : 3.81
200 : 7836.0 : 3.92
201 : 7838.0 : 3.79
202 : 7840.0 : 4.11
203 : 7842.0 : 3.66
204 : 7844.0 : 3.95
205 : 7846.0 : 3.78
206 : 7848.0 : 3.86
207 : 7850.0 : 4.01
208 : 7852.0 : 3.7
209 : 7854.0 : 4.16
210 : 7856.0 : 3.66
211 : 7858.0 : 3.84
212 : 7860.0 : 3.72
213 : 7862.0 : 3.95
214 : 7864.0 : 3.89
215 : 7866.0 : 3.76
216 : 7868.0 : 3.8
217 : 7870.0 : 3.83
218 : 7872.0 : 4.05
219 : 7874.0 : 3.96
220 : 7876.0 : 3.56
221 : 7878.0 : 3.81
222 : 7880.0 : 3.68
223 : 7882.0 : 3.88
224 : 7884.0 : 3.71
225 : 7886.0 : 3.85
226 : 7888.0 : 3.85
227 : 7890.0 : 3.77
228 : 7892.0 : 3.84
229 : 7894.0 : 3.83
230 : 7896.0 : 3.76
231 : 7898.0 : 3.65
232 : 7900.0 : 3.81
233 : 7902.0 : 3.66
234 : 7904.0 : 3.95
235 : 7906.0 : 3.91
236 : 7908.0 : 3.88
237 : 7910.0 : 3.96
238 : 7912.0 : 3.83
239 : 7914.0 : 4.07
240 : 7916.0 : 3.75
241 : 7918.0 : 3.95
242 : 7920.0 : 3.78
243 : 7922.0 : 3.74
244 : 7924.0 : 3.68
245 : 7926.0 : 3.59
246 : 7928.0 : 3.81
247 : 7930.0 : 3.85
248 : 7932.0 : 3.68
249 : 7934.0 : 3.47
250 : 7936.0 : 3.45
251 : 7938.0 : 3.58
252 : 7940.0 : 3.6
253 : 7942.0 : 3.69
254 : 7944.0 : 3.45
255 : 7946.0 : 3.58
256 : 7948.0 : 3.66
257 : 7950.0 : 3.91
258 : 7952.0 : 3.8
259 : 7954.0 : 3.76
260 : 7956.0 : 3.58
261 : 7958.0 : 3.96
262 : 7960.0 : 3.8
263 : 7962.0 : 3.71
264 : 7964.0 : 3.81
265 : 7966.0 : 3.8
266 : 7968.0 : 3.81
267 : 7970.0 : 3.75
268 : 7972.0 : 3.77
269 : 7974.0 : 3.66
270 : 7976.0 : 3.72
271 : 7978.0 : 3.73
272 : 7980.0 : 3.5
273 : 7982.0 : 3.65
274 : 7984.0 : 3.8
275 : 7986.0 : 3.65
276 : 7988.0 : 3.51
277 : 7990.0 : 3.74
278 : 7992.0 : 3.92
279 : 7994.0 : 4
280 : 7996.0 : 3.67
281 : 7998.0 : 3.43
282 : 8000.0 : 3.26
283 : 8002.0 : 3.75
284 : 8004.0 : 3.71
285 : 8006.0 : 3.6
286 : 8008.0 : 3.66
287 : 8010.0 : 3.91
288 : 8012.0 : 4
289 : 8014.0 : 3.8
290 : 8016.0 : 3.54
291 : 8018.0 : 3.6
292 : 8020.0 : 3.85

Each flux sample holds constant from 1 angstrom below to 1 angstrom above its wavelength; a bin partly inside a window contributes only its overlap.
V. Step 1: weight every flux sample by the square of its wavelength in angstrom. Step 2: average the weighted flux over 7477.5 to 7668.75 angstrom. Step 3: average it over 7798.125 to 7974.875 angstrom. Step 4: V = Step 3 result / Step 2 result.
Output 1.02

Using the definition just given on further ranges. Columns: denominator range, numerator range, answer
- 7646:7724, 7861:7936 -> 1.02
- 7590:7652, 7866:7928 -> 1.01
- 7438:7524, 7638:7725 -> 1.01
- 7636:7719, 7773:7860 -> 1.02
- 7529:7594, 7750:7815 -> 1.02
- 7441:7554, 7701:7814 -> 1.01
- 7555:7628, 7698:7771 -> 1.00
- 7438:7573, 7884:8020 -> 1.02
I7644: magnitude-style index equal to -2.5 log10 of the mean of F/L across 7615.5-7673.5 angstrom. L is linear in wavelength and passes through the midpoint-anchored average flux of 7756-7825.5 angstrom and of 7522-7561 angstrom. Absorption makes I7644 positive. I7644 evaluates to 0.023 mag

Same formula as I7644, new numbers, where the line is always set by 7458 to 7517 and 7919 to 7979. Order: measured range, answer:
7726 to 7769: -0.001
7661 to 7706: -0.005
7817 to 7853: -0.026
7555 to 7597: 0.001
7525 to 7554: -0.025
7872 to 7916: -0.020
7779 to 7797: -0.015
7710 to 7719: -0.006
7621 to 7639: 0.018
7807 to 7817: -0.034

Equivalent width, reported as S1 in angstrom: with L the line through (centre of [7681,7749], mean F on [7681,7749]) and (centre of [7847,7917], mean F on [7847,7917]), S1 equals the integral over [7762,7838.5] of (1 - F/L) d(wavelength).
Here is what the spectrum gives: -1.1 angstrom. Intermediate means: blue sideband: 3.92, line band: 3.93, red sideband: 3.83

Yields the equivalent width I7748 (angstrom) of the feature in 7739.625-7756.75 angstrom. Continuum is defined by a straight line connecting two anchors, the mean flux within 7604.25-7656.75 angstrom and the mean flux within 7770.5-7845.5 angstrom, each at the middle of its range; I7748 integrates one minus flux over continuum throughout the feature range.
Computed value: 0.47 angstrom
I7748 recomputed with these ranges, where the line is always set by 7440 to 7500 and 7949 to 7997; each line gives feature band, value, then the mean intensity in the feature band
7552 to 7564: 0.0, 4.08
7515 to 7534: -0.1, 4.11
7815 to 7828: -0.5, 4.02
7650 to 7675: 0.3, 3.93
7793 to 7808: -0.1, 3.91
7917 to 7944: 0.8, 3.67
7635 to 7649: -0.1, 4.03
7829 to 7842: 0.0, 3.85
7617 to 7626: 0.2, 3.91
